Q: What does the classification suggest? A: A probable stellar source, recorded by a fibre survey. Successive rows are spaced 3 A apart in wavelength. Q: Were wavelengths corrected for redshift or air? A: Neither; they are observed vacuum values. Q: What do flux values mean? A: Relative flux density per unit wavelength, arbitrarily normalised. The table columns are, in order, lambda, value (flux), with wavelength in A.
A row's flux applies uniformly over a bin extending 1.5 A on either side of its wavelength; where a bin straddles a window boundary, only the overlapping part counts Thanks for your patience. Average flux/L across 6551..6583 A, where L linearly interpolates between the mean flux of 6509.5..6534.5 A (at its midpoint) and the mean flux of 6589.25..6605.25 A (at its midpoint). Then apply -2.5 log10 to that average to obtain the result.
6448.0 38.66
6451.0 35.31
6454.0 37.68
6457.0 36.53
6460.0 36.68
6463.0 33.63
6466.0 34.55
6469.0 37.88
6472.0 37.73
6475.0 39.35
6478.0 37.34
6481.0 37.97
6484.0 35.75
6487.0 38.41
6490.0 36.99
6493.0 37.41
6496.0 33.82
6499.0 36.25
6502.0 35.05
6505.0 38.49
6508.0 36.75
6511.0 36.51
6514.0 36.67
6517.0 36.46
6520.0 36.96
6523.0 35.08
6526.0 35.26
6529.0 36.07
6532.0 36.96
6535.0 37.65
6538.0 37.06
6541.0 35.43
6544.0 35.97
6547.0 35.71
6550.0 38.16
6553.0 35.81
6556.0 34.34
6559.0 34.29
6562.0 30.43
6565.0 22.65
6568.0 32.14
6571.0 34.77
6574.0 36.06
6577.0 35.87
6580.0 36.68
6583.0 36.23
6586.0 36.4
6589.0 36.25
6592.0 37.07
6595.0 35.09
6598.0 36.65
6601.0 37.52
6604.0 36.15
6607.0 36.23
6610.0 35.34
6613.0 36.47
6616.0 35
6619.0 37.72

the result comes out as 0.09 mag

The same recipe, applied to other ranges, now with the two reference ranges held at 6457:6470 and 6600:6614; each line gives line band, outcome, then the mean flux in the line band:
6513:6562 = 0.002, 35.9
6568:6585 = 0.017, 35.6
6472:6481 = -0.071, 38.2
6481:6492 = -0.042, 37.2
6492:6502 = 0.006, 35.6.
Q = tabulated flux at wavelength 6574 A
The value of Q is 36.06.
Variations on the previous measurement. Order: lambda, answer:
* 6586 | 36.4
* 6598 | 36.65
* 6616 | 35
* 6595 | 35.09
